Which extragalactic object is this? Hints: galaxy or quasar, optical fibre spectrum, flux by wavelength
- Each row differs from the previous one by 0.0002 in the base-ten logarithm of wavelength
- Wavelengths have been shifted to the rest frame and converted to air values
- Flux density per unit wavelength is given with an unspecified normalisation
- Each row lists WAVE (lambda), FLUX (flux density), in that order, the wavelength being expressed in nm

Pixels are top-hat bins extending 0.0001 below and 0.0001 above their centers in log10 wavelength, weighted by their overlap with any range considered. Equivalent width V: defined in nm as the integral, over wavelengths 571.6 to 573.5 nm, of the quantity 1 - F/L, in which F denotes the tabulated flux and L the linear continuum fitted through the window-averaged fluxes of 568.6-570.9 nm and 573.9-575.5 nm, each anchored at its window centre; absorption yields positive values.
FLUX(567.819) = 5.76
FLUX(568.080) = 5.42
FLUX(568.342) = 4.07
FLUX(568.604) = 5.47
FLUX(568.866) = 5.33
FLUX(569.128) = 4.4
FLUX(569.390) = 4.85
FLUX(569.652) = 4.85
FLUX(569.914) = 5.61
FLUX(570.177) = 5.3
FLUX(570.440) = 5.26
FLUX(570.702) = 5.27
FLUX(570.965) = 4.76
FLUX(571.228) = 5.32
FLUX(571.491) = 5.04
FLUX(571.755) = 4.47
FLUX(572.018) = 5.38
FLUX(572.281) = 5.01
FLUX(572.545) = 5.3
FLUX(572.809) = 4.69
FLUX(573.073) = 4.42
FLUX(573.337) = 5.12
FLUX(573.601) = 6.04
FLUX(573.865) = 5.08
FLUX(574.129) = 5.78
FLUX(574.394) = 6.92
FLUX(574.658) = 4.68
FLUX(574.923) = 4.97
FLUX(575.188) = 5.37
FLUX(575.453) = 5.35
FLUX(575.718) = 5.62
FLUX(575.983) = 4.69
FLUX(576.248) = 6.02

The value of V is 0.142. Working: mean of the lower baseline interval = 5.12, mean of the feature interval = 4.93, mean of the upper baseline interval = 5.49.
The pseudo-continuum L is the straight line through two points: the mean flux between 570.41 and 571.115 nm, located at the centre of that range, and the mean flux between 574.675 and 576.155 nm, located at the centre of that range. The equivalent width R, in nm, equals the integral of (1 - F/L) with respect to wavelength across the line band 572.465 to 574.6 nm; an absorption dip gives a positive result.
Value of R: -0.11 nm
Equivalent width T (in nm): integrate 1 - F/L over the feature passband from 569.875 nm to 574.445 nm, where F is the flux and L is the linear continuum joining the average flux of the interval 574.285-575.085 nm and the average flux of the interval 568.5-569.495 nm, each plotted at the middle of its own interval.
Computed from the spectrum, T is 0.03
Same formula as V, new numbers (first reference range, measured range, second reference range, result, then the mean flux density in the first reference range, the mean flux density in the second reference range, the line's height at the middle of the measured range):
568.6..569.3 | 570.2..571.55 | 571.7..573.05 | -0.05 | 4.98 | 4.95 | 4.97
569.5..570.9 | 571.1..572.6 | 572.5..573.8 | 0.02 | 5.23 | 5.1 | 5.16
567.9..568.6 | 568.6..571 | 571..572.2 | -0.06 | 4.95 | 5.03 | 4.99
